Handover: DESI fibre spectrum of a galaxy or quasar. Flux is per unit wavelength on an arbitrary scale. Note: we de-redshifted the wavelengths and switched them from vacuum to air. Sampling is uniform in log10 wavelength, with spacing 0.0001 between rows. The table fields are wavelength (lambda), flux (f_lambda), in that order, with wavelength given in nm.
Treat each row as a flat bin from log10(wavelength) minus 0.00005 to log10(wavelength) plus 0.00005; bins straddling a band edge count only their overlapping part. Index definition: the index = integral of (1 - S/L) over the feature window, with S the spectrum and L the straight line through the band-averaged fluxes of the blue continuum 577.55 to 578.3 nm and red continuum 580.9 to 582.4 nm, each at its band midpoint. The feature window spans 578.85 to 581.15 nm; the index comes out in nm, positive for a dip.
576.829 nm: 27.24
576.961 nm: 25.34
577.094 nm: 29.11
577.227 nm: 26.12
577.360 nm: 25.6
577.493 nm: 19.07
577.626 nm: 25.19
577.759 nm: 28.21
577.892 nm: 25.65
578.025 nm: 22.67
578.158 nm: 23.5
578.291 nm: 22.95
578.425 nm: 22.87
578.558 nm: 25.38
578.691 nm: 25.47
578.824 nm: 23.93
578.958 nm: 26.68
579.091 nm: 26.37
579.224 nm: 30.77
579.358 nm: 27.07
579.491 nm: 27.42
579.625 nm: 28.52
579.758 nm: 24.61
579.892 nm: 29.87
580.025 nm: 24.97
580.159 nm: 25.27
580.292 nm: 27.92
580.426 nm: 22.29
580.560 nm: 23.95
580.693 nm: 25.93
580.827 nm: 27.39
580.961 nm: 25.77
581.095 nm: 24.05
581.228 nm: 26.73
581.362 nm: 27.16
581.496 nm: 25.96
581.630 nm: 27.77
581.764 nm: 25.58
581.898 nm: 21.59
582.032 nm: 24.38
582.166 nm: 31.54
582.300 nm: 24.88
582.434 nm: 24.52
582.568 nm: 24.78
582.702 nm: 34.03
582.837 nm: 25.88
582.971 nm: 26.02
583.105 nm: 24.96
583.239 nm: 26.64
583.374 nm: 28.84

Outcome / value -0.09 nm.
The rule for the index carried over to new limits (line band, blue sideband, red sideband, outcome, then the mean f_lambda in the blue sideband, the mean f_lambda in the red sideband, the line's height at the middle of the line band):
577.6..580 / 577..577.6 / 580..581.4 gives -0.07 nm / 25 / 25.6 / 25.2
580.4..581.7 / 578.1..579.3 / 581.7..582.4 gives -0.02 nm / 25.3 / 25.5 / 25.5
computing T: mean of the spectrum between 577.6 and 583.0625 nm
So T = 26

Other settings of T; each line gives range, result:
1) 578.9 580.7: 26.6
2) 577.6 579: 24.7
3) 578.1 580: 26.1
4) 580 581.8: 25.8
